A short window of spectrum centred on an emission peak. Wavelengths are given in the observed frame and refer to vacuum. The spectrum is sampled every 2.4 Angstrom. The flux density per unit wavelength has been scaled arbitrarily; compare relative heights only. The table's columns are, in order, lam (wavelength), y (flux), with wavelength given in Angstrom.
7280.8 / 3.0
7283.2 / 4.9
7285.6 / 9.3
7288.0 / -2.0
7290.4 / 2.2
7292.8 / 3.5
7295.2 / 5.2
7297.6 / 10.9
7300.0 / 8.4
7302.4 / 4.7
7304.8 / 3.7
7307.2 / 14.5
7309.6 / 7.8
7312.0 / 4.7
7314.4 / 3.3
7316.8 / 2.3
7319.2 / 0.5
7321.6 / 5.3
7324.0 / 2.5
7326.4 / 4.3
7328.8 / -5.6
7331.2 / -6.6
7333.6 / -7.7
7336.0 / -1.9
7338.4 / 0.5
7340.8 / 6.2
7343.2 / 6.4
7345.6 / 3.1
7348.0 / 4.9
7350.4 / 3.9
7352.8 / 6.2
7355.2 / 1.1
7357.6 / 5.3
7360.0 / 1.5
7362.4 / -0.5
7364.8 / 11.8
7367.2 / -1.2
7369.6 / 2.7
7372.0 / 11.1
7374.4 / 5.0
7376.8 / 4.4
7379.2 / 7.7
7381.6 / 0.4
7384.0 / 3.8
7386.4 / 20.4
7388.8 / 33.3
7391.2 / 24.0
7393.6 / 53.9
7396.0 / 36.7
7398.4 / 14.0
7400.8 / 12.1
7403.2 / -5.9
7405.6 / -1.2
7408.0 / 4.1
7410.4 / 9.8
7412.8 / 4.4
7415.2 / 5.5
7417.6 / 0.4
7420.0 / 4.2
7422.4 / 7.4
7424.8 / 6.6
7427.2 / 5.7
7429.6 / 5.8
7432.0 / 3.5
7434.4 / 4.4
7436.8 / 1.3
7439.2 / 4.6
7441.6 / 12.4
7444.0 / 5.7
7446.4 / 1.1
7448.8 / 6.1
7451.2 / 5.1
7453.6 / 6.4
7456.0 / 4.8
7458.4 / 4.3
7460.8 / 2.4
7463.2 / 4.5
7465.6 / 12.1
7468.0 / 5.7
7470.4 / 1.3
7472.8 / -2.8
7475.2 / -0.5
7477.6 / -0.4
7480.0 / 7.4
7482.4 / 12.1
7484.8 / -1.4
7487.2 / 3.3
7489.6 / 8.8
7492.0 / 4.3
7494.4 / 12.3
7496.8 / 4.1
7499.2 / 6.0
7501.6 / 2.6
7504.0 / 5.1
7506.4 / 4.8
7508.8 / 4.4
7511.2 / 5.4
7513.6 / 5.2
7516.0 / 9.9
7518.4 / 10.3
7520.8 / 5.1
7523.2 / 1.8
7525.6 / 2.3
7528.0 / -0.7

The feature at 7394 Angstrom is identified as [O II] 3727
